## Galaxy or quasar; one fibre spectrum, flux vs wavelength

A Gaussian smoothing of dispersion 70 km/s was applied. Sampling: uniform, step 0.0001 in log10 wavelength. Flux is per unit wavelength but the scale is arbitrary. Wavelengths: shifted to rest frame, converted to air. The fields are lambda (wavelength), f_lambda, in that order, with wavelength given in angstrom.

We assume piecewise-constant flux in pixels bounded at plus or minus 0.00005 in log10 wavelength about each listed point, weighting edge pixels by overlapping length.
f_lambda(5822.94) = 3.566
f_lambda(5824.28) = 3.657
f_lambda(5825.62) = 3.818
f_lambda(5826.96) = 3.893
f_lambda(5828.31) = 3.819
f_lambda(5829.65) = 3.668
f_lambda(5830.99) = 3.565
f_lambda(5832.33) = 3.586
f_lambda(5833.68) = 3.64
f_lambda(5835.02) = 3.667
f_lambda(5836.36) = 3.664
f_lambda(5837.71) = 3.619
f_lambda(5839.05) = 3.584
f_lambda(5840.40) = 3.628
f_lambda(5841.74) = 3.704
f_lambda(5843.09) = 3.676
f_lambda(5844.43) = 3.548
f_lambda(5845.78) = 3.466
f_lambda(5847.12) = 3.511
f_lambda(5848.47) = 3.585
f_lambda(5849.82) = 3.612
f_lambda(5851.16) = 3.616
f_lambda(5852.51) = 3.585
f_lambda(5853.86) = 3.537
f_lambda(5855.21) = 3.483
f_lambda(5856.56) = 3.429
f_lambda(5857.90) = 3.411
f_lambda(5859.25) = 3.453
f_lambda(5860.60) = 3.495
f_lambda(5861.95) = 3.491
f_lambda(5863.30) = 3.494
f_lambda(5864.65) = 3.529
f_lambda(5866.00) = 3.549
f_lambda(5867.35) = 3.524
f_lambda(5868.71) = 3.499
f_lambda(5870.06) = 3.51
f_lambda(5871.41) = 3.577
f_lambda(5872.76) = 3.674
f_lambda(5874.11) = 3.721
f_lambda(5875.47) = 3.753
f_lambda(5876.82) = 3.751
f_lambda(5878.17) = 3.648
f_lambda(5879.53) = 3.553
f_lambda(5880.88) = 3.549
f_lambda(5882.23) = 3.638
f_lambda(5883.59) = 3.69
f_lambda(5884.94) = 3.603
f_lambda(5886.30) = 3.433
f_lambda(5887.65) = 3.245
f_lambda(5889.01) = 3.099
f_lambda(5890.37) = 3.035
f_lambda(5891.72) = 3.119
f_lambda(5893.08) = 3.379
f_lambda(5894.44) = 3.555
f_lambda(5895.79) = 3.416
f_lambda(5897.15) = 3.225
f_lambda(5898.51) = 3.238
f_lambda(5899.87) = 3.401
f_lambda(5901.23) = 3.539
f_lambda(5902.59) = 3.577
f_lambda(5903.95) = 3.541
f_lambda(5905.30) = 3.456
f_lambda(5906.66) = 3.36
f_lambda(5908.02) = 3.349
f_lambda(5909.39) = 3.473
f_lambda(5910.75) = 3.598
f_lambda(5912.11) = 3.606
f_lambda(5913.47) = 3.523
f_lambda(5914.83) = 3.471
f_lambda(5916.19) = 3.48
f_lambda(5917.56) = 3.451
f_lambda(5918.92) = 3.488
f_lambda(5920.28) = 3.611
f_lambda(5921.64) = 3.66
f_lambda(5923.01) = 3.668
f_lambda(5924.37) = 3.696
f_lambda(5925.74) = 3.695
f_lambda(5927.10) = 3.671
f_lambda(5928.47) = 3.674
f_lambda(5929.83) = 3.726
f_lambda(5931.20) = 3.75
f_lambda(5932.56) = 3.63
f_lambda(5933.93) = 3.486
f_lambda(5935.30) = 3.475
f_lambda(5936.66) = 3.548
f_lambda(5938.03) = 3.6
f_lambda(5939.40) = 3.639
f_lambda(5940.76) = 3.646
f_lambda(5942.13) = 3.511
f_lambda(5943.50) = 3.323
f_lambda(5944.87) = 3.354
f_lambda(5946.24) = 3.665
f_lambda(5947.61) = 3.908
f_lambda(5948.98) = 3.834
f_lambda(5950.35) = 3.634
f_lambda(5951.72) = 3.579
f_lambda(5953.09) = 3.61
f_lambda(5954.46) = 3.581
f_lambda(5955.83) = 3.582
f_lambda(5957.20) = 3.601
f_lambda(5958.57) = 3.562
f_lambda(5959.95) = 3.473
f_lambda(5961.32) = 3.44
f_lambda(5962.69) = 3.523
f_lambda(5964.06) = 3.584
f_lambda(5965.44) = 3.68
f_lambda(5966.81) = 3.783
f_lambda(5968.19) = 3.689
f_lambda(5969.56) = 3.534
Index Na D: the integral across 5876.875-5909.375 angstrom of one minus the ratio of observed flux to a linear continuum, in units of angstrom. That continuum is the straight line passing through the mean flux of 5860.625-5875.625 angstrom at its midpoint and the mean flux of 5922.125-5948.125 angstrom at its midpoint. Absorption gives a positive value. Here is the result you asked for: 1.4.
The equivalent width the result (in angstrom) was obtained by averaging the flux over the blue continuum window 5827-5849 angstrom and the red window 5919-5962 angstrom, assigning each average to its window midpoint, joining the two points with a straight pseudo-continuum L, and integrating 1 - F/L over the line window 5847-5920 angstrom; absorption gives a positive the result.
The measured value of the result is 2.6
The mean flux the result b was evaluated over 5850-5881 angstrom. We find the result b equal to 3.56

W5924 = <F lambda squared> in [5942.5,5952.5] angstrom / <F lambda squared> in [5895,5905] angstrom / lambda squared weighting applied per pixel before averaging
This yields 1.07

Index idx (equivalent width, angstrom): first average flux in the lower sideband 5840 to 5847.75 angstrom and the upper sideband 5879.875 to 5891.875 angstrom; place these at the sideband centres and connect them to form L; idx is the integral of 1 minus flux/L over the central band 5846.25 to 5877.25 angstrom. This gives -0.4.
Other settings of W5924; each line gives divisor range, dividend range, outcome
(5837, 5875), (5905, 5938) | 1.03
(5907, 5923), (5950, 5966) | 1.03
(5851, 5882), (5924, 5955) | 1.04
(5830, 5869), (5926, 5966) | 1.04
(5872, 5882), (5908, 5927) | 0.99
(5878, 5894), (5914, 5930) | 1.07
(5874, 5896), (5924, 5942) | 1.06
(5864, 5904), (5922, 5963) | 1.06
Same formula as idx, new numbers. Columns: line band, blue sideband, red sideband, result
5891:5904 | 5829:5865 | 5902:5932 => 0.6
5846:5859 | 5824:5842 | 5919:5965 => 0.5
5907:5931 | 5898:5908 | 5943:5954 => -0.5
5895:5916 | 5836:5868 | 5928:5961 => 0.7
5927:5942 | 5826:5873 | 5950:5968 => -0.1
